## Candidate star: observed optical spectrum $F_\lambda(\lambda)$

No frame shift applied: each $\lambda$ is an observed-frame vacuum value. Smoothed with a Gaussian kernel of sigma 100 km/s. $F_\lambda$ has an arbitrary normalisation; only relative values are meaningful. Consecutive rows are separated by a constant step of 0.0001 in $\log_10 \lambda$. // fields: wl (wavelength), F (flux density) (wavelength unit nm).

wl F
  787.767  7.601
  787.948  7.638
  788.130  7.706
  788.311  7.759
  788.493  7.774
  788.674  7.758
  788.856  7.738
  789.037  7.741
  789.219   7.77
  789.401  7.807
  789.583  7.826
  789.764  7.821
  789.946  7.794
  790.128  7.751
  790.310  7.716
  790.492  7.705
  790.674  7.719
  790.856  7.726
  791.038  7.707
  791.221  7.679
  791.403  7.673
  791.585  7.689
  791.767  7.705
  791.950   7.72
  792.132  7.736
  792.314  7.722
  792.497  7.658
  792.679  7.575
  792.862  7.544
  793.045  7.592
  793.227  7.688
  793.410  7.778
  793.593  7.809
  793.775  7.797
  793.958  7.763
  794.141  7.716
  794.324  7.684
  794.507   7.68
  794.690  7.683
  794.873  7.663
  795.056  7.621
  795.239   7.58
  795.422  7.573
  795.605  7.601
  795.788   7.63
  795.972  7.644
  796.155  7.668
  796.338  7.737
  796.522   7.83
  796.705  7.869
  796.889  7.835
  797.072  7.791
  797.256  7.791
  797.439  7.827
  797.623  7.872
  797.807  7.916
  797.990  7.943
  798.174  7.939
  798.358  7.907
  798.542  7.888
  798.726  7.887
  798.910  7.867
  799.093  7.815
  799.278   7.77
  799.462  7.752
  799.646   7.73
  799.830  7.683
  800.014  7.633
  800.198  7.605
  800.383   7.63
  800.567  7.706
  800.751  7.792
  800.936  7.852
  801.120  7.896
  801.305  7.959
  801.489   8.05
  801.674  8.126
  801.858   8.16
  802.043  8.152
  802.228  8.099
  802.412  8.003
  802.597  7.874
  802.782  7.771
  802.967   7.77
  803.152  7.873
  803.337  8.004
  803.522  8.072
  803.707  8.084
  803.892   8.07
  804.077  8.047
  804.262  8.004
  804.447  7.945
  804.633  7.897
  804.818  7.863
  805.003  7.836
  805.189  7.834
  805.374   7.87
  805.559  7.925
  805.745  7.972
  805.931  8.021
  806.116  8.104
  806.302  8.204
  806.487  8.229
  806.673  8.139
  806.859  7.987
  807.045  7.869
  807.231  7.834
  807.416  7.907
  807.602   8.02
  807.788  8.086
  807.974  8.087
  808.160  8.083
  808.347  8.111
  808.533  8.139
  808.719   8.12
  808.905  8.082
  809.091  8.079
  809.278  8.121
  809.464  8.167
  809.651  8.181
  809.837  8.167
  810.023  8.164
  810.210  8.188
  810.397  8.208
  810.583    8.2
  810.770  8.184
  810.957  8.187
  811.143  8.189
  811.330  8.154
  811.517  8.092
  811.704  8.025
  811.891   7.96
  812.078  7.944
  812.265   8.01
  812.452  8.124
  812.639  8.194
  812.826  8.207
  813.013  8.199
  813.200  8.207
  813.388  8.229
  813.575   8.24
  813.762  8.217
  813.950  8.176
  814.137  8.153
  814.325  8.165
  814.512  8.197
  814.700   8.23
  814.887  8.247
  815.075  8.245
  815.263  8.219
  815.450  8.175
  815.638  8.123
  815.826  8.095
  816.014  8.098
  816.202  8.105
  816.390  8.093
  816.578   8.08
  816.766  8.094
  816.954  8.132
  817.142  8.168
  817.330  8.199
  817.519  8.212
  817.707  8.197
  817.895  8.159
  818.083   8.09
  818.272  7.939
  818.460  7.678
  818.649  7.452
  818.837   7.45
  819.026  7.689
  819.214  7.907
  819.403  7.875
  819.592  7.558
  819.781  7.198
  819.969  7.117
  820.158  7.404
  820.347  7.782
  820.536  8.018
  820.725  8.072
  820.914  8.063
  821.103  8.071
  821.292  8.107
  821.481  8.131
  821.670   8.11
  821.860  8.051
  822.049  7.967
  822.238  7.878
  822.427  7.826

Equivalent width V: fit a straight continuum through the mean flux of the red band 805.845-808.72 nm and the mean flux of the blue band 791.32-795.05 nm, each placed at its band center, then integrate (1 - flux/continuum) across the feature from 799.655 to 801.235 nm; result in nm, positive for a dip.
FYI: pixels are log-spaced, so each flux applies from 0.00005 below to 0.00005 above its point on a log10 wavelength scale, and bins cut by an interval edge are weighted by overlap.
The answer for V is 0.03 nm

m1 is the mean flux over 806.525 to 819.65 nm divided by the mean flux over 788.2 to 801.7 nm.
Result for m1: 1.0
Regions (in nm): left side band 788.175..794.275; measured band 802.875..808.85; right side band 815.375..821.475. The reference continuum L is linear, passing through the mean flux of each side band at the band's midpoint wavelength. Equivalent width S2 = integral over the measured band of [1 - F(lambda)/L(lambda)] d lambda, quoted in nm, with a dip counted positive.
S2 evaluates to -0.13 nm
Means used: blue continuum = 7.73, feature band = 8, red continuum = 7.92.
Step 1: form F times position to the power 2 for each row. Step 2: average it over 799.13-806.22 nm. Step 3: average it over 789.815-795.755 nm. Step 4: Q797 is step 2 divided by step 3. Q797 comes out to 1.05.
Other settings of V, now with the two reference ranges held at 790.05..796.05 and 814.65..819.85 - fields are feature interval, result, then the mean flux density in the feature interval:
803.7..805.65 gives -0.03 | 7.94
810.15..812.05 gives -0.05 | 8.13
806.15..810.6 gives -0.12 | 8.1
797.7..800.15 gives -0.02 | 7.82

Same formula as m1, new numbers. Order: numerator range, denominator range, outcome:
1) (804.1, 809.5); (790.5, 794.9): 1.04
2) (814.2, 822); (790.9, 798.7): 1.03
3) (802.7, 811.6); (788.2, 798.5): 1.04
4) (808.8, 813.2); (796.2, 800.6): 1.04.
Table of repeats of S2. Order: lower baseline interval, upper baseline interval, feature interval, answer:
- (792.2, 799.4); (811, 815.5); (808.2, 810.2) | -0.02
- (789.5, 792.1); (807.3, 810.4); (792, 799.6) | 0.09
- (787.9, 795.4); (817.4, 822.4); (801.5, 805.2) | -0.10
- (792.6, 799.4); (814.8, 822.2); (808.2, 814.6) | -0.21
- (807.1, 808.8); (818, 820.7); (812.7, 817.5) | -0.23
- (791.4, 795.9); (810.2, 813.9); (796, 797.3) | 0.00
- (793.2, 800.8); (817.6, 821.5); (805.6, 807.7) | -0.07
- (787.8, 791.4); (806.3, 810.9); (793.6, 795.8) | 0.05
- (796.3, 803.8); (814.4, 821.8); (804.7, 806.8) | -0.03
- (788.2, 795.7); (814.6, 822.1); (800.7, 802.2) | -0.04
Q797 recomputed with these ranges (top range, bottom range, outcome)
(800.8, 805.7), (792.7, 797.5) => 1.05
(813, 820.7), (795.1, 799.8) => 1.08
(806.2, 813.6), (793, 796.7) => 1.09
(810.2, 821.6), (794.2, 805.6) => 1.07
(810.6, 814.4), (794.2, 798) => 1.10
